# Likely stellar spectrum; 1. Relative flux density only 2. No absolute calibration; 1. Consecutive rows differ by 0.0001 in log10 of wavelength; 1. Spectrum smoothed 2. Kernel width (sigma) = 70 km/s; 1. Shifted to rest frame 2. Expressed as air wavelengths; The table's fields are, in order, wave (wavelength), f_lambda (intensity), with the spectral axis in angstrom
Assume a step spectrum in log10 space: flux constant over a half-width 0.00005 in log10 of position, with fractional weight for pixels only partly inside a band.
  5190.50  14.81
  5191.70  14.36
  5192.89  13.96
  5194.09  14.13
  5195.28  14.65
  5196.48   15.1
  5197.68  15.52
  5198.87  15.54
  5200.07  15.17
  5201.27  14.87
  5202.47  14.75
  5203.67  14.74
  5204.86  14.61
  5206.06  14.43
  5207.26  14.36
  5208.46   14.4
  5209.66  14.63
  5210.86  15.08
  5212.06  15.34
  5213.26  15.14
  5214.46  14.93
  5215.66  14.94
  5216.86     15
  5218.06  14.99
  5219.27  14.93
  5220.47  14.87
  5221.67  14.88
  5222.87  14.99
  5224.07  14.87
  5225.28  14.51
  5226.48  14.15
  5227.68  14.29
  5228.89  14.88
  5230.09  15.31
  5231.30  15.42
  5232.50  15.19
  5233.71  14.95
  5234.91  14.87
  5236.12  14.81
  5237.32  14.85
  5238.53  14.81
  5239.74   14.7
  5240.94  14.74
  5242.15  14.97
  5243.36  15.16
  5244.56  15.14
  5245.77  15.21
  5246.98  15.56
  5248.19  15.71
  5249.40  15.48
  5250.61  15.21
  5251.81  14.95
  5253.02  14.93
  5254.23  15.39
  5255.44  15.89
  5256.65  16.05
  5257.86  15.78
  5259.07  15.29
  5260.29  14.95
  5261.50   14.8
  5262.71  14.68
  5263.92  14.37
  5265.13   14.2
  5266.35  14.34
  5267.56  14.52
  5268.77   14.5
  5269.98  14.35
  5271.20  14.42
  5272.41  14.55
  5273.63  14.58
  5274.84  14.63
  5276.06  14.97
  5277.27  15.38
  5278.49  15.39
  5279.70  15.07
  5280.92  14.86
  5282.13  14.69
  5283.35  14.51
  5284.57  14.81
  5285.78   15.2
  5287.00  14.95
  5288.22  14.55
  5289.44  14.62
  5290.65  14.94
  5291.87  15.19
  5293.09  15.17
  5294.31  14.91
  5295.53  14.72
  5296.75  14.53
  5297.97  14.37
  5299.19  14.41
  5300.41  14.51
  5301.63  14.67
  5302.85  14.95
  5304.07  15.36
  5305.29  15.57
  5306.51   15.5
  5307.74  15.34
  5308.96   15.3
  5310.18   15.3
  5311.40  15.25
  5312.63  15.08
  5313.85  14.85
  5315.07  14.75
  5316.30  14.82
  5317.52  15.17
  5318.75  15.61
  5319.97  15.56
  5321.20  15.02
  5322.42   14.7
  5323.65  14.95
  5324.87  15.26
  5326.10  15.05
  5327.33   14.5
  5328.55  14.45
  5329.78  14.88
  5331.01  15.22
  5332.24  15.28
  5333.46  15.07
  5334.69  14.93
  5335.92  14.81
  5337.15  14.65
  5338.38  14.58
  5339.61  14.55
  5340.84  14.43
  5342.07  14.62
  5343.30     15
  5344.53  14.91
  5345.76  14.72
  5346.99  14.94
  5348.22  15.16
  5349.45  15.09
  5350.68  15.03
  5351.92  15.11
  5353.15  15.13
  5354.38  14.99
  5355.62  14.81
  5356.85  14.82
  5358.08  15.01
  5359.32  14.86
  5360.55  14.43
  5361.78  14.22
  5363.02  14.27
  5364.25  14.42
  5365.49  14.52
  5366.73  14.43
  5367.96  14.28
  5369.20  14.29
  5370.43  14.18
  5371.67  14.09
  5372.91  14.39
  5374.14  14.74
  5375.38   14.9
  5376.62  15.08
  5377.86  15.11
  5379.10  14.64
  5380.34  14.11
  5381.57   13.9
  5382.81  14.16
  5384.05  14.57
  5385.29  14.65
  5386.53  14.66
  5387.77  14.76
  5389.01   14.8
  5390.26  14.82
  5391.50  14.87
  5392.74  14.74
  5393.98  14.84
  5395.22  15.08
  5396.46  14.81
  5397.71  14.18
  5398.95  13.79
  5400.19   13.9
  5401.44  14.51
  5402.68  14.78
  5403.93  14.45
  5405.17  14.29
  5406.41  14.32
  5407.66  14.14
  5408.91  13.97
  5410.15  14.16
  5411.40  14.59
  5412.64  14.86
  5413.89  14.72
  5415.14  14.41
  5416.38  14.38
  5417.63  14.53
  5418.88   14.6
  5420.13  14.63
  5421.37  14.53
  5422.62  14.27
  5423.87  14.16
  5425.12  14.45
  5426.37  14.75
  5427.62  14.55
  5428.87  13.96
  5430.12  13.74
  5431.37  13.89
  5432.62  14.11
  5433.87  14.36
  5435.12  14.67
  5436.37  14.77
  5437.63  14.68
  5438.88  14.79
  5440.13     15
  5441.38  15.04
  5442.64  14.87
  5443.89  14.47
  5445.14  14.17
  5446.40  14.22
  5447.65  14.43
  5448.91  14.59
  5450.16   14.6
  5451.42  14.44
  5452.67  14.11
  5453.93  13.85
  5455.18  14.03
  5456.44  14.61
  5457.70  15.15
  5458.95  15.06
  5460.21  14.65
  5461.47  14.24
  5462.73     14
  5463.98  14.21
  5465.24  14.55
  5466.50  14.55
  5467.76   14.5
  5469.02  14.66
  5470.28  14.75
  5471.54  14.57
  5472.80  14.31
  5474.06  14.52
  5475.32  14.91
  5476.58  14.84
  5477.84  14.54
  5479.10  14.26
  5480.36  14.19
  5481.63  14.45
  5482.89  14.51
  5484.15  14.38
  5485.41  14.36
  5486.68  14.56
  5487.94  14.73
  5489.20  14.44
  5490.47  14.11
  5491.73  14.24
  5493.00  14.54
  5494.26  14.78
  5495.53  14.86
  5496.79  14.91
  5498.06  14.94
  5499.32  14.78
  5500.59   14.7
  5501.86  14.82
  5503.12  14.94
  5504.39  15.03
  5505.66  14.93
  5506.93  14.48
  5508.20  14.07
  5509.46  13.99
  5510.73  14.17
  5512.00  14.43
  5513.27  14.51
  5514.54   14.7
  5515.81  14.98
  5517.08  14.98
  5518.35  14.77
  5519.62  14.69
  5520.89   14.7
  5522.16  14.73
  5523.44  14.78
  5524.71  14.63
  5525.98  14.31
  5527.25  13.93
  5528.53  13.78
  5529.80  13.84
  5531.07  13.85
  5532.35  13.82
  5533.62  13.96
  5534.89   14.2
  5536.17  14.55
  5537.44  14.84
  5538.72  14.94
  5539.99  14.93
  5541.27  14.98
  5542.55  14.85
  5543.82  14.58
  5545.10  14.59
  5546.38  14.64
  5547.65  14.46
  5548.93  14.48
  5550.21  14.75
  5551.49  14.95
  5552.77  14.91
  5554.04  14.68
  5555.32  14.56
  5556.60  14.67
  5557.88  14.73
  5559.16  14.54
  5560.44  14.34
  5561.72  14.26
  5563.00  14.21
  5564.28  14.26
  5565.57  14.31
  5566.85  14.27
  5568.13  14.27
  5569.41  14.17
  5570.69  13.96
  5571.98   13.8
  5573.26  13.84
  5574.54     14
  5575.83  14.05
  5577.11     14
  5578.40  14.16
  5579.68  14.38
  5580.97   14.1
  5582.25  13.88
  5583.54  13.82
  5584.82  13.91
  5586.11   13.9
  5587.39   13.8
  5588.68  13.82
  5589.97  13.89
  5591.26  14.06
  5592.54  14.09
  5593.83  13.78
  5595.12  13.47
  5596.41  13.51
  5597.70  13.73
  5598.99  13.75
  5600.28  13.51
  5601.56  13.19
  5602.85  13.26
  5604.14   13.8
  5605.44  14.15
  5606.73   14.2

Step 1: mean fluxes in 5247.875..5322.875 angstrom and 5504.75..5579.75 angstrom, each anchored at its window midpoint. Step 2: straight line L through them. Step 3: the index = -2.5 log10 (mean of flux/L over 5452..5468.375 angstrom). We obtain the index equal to 0.01 mag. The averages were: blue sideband 15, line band 14.4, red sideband 14.4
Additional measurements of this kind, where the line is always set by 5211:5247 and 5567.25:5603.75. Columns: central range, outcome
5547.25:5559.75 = -0.05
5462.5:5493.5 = -0.02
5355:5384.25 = 0.00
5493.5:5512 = -0.04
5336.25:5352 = -0.02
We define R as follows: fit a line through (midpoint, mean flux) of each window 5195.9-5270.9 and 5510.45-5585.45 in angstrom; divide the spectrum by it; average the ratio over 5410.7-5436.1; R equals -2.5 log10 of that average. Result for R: 0.015 mag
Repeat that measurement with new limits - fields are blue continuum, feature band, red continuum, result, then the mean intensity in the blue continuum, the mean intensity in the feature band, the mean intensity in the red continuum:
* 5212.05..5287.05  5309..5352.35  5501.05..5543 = -0.010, 14.9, 15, 14.5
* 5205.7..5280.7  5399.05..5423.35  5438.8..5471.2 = 0.014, 14.9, 14.4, 14.5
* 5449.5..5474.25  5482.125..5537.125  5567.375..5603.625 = -0.020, 14.5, 14.5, 13.9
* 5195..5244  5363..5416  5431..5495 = 0.009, 14.9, 14.5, 14.5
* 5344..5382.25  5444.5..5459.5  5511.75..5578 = 0.009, 14.7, 14.4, 14.4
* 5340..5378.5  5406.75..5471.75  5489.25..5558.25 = 0.014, 14.7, 14.5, 14.6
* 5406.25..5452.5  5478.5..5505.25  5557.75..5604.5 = -0.026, 14.5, 14.6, 14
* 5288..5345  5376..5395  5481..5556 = 0.011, 14.9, 14.7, 14.6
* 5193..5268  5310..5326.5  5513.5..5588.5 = -0.022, 14.9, 15.1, 14.4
